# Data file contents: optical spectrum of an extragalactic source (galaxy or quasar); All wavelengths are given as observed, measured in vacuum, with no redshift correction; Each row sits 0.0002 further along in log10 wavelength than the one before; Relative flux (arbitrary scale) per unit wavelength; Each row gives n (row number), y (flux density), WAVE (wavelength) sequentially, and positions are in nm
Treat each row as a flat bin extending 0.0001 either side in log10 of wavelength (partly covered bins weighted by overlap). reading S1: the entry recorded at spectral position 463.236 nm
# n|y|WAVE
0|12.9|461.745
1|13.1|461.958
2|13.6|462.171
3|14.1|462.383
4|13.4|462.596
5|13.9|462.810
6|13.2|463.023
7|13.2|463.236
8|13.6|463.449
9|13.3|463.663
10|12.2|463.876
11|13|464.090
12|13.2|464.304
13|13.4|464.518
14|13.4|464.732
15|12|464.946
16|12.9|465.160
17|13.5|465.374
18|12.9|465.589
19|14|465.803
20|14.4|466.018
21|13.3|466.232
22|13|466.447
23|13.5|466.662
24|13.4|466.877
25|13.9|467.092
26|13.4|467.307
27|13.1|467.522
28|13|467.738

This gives 13.2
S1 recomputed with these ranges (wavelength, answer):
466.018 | 14.4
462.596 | 13.4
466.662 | 13.5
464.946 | 12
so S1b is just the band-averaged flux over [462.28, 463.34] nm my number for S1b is 13.6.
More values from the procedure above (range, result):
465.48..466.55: 13.5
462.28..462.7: 13.7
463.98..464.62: 13.2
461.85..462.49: 13.6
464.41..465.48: 13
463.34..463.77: 13.5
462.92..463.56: 13.3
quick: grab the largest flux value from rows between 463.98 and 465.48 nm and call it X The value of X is 13.5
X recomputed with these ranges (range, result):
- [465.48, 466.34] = 14.4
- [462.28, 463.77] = 14.1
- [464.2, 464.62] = 13.4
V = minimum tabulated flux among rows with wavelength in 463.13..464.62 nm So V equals 12.2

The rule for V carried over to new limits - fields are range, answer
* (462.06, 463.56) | 13.2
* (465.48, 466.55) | 12.9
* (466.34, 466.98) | 13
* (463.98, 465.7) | 12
